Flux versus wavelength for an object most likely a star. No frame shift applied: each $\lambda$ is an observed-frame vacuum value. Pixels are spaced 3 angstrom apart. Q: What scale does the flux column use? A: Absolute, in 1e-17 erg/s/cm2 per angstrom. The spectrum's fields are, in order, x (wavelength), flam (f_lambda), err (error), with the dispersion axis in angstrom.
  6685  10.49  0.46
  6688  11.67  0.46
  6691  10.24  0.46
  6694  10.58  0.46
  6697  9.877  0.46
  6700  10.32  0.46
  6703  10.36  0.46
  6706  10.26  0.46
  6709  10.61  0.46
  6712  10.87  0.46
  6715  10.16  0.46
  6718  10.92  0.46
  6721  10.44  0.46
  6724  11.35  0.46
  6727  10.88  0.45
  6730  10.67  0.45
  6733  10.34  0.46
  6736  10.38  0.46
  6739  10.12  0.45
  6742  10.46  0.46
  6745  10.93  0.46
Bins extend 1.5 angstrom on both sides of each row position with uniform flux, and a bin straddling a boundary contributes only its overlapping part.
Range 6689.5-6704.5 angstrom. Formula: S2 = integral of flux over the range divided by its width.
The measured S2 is 10.3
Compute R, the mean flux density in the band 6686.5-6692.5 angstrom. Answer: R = 11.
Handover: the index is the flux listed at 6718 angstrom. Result 10.92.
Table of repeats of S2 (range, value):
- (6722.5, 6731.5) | 11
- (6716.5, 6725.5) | 10.9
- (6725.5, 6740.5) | 10.5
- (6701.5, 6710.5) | 10.4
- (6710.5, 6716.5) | 10.5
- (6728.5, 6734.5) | 10.5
